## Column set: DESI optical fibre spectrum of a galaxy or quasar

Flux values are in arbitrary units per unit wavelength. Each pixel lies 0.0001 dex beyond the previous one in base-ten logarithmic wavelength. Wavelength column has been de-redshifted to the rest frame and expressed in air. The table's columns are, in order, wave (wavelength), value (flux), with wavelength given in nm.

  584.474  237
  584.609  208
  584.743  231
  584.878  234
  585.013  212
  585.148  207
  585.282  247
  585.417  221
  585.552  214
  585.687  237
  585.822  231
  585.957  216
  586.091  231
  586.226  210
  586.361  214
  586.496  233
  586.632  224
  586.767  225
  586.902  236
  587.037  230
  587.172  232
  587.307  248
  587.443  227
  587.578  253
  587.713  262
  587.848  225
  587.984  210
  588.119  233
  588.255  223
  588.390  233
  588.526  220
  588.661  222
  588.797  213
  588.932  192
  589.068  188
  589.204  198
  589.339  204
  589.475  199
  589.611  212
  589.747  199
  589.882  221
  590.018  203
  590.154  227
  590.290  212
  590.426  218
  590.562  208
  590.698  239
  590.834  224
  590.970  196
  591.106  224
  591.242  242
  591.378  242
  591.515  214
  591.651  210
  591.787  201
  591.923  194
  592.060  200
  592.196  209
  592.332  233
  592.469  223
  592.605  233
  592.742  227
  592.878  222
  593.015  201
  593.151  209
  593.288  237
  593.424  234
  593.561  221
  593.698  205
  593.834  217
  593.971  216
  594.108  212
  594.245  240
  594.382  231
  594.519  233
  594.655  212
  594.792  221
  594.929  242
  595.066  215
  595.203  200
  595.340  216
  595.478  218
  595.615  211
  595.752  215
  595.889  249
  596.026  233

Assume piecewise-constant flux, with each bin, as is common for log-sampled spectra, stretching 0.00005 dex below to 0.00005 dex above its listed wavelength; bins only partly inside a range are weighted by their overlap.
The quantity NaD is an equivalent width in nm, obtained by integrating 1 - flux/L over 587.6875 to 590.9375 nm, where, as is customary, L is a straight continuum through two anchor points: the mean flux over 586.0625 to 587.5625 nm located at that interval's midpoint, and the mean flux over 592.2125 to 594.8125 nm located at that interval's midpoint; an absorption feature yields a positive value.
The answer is 0.16 nm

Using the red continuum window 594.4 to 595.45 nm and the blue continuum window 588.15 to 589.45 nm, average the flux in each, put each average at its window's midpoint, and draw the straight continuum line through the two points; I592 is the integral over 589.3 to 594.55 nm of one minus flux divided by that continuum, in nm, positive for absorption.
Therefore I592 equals -0.05 nm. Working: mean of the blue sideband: 211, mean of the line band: 218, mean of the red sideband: 220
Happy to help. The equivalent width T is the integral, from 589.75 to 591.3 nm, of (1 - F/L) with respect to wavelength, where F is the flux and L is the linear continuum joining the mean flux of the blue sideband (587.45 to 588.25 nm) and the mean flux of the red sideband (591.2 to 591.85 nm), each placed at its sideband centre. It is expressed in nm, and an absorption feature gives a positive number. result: 0.04 nm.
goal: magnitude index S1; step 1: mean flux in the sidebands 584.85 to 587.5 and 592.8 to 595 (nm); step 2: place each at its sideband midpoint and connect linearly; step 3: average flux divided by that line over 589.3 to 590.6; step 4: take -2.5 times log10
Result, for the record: 0.07 mag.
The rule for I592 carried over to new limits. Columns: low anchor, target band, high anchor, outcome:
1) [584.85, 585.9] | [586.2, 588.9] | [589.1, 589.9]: -0.186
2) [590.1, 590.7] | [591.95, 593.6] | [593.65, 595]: 0.010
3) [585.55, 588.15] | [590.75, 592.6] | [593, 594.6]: 0.061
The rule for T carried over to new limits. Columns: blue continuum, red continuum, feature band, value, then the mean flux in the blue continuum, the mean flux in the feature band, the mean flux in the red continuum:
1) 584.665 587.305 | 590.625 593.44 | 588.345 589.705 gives 0.093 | 226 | 207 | 219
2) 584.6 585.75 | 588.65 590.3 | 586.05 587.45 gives -0.069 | 224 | 228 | 206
